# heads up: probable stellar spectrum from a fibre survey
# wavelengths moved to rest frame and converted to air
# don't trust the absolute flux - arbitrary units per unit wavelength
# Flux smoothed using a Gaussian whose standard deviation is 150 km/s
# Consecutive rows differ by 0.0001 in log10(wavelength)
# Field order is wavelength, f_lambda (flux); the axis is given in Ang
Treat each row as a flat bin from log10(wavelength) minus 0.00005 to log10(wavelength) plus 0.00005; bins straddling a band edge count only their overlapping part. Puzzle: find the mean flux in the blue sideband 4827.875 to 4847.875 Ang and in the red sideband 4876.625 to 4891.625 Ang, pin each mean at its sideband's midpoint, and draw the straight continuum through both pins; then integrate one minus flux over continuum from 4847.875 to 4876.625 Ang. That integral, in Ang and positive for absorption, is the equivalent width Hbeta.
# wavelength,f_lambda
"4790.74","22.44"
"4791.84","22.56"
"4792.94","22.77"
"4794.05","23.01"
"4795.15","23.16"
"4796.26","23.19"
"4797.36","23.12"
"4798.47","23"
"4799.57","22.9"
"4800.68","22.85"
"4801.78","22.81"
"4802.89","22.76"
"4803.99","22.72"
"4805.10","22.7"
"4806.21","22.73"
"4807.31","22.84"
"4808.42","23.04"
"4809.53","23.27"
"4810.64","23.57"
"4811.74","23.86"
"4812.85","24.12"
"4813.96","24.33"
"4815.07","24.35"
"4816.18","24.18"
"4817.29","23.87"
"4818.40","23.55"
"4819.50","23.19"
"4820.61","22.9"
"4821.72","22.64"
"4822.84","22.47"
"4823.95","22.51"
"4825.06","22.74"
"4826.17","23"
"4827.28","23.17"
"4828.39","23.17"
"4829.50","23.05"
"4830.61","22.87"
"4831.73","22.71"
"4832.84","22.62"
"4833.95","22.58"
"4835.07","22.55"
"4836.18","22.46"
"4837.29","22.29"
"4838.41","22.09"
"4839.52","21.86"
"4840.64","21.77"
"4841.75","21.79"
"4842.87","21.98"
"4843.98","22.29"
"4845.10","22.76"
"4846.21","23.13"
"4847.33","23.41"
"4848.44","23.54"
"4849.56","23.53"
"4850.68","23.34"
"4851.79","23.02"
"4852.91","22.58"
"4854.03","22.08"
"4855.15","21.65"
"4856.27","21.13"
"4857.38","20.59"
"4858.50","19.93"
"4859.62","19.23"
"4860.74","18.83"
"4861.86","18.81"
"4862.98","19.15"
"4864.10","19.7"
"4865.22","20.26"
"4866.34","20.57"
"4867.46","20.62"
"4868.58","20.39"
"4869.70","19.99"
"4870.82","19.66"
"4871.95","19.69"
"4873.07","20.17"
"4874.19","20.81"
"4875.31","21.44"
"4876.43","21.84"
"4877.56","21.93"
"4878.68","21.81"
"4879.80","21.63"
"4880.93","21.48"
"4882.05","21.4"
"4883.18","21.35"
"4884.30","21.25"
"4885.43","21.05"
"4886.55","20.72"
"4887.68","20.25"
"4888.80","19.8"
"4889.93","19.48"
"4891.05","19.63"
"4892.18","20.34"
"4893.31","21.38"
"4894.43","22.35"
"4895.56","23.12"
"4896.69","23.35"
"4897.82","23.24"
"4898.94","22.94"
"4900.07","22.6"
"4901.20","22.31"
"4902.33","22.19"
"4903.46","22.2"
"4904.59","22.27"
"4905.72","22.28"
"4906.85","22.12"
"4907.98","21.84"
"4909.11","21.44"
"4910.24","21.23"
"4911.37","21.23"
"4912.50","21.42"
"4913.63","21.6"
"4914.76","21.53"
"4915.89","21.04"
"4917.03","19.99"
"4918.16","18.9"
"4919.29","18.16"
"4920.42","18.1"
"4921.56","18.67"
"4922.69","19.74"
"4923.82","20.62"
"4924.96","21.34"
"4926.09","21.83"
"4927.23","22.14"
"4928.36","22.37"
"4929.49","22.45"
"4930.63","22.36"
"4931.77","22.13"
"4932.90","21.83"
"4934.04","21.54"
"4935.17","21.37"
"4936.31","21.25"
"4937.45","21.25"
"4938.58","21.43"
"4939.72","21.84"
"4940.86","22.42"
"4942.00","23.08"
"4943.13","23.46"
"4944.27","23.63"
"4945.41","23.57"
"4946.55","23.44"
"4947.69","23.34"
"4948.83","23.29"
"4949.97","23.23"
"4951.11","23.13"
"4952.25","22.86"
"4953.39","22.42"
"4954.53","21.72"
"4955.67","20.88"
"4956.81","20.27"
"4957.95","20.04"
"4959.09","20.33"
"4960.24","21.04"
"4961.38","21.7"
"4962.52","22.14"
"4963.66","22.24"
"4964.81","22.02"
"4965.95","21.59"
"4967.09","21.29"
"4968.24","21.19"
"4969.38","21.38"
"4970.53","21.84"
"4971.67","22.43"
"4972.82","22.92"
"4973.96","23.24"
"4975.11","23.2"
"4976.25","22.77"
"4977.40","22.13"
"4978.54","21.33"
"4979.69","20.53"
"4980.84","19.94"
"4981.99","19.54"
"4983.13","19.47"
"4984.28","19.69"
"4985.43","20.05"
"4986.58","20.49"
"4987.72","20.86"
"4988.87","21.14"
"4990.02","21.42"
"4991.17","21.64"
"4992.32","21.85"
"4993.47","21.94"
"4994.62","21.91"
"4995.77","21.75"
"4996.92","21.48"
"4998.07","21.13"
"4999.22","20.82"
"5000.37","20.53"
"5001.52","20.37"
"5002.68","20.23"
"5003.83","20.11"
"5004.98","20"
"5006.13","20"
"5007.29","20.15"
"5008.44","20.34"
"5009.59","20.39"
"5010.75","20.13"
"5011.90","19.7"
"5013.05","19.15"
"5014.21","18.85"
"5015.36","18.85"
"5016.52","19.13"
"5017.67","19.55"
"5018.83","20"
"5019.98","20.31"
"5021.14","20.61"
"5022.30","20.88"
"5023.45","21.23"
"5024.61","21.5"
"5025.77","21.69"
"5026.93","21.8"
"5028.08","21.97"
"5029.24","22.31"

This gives 1.1 Ang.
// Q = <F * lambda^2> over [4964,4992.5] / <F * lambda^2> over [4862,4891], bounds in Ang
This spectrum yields 1.08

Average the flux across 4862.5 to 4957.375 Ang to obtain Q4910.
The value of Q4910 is 21.4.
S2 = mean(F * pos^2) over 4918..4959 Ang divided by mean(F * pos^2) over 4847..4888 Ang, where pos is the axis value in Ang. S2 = 1.1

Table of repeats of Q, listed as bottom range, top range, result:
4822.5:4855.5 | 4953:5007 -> 0.99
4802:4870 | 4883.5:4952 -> 1.00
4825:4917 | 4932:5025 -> 1.03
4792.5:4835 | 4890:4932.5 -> 0.96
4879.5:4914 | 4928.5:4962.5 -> 1.04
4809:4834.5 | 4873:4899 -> 0.94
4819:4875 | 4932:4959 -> 1.06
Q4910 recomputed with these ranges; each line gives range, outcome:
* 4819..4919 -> 21.6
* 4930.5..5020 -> 21.3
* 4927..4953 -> 22.5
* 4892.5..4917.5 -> 22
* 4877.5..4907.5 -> 21.6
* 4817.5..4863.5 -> 22.2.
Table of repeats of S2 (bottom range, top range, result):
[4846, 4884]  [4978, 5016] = 1.02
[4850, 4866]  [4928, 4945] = 1.10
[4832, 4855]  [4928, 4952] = 1.04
